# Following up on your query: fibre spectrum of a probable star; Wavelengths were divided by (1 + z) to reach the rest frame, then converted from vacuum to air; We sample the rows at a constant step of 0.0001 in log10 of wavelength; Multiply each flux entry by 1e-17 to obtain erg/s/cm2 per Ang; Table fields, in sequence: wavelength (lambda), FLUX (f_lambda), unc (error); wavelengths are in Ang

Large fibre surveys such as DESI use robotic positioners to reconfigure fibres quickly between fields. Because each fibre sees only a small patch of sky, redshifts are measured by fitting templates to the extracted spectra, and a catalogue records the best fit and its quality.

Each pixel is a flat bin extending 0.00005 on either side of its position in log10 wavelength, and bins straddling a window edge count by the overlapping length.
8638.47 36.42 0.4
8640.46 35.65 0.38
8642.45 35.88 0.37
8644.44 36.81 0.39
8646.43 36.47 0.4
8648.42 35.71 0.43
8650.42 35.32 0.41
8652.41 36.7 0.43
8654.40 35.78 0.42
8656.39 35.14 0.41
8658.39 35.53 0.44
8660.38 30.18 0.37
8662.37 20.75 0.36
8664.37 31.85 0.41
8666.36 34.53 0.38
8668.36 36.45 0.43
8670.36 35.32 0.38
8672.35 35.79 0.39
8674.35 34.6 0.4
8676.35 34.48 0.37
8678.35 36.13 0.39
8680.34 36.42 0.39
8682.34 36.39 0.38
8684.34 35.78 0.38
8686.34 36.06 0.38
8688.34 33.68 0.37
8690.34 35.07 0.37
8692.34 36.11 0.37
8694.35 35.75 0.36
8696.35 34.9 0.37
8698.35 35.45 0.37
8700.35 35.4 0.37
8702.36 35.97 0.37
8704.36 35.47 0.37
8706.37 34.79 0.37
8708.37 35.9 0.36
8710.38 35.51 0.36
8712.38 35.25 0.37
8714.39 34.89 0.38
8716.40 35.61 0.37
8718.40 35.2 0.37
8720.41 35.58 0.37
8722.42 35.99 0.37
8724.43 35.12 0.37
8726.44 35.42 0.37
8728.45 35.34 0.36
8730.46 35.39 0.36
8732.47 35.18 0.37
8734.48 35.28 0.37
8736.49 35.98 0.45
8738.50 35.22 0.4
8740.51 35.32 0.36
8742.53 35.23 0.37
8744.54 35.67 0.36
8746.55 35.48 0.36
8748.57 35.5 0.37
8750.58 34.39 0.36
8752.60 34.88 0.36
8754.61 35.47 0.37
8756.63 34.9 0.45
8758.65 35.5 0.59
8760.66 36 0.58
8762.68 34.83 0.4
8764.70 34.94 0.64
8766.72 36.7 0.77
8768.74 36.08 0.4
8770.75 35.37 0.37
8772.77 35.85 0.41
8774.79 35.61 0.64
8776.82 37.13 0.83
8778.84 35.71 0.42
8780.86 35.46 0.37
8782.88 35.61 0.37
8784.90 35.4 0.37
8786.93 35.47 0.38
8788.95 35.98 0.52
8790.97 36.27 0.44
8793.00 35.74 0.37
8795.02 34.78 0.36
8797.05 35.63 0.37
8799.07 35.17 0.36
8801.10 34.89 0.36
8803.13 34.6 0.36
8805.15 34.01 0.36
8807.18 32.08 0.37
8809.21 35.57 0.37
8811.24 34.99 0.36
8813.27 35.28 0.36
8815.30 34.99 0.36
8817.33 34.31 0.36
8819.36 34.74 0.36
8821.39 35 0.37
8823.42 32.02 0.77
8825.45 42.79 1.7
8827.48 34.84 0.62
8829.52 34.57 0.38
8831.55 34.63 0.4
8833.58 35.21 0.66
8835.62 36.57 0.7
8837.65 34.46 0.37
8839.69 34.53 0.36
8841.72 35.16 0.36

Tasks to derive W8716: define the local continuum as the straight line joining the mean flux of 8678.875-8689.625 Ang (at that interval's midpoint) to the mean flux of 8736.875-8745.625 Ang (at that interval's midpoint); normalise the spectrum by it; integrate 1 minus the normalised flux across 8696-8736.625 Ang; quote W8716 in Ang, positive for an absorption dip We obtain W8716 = 0.2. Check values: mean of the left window 35.7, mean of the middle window 35.4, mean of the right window 35.4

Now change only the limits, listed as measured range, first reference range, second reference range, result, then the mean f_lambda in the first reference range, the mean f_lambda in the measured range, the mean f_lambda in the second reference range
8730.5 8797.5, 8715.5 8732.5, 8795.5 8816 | -0.9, 35.4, 35.5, 34.7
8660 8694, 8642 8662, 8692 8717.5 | 0.9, 34.9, 34.2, 35.4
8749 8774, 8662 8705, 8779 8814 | -0.3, 34.8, 35.4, 35.1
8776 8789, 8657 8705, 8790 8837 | -0.3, 34.5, 35.8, 35.2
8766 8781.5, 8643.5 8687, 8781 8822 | -0.5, 34.6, 36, 35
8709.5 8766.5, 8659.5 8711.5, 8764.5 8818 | -0.6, 34.6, 35.3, 35.3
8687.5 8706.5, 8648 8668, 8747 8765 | -0.7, 33.2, 35.3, 35.2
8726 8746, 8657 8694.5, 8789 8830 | -0.4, 34.2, 35.4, 35.1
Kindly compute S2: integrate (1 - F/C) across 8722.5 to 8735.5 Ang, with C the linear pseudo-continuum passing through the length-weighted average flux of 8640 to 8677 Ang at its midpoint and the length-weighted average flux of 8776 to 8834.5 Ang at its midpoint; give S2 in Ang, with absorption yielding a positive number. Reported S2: -0.2 Ang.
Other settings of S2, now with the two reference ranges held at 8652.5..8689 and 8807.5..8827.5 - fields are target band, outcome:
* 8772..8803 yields -0.42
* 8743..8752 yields -0.11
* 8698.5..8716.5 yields -0.47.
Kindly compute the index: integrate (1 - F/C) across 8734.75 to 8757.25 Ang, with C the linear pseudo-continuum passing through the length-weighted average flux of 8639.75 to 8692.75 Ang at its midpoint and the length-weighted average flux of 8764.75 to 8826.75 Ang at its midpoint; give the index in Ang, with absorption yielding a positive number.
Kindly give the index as -0.1 Ang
